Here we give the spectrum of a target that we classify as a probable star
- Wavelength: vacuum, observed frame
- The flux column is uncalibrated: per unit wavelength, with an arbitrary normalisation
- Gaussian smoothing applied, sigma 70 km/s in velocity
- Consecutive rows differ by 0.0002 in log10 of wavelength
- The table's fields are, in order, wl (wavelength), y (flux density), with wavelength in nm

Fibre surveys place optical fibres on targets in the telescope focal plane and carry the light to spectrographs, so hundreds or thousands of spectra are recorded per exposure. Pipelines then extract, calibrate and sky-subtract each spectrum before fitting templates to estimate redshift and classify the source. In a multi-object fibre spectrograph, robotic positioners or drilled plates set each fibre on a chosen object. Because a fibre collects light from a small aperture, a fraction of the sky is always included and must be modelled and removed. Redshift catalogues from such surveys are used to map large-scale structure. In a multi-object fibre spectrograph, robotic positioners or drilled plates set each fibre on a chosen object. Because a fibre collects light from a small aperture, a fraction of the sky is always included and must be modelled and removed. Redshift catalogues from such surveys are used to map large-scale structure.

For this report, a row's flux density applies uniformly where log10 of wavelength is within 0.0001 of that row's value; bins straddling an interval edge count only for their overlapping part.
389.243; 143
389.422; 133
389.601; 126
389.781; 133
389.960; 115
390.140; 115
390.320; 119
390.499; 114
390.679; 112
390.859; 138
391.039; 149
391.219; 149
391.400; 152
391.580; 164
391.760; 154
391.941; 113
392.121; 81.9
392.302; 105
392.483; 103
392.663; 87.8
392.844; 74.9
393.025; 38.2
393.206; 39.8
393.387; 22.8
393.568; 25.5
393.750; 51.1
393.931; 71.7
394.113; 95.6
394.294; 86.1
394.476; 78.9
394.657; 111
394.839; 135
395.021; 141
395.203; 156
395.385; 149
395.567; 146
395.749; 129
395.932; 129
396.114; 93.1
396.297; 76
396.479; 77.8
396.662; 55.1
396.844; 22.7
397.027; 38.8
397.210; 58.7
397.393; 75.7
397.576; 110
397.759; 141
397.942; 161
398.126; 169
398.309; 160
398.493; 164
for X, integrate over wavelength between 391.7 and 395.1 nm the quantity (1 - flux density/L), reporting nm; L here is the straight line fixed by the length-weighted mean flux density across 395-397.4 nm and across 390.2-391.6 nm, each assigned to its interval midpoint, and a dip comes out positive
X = 0.93 nm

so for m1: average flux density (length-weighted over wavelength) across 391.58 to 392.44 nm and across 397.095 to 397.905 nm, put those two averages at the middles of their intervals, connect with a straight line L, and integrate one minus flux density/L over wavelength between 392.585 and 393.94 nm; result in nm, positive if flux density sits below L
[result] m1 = 0.762 nm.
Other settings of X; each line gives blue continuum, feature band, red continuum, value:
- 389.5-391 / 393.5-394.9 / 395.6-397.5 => 0.18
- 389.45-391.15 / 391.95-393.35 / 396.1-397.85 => 0.42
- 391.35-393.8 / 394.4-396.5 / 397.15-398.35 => -0.25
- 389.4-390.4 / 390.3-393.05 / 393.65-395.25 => -0.07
